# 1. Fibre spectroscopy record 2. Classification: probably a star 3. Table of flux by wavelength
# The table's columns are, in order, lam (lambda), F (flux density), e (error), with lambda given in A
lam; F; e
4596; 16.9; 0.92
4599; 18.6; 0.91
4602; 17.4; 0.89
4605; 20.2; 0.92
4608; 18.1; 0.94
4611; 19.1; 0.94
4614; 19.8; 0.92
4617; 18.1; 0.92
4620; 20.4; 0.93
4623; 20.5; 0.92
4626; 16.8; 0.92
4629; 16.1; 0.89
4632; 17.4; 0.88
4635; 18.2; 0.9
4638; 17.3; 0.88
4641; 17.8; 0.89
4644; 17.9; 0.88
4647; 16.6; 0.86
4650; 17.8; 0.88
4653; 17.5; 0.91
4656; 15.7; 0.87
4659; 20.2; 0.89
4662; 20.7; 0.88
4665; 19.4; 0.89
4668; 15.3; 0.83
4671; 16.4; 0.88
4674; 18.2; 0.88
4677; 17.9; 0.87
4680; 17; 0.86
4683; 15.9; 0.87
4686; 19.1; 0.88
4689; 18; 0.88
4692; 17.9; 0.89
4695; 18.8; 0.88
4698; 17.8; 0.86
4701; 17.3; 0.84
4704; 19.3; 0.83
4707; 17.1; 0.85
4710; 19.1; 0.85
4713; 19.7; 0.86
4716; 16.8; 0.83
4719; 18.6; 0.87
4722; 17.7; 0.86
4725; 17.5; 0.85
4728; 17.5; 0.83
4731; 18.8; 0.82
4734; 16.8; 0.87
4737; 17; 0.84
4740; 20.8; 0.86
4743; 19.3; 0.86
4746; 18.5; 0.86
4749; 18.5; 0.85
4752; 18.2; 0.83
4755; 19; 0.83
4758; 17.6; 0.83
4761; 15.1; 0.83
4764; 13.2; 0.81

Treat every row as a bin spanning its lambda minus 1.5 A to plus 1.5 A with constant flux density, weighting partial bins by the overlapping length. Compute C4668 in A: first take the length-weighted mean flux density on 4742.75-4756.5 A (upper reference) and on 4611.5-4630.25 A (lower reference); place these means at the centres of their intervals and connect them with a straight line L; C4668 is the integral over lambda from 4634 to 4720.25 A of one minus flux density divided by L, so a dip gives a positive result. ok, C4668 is 3.5 A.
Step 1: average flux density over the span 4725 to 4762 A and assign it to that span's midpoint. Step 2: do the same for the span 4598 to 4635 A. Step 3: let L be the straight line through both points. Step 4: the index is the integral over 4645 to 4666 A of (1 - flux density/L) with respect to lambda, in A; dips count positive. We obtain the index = 0.2 A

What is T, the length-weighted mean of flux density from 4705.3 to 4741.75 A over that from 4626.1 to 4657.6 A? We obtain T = 1.1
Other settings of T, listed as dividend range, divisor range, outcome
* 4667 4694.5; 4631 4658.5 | 1.00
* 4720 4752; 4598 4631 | 0.98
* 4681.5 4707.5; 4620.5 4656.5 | 1.02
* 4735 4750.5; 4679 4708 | 1.05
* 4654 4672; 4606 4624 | 0.93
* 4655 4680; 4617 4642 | 0.99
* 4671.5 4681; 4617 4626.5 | 0.91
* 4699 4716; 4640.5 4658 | 1.06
